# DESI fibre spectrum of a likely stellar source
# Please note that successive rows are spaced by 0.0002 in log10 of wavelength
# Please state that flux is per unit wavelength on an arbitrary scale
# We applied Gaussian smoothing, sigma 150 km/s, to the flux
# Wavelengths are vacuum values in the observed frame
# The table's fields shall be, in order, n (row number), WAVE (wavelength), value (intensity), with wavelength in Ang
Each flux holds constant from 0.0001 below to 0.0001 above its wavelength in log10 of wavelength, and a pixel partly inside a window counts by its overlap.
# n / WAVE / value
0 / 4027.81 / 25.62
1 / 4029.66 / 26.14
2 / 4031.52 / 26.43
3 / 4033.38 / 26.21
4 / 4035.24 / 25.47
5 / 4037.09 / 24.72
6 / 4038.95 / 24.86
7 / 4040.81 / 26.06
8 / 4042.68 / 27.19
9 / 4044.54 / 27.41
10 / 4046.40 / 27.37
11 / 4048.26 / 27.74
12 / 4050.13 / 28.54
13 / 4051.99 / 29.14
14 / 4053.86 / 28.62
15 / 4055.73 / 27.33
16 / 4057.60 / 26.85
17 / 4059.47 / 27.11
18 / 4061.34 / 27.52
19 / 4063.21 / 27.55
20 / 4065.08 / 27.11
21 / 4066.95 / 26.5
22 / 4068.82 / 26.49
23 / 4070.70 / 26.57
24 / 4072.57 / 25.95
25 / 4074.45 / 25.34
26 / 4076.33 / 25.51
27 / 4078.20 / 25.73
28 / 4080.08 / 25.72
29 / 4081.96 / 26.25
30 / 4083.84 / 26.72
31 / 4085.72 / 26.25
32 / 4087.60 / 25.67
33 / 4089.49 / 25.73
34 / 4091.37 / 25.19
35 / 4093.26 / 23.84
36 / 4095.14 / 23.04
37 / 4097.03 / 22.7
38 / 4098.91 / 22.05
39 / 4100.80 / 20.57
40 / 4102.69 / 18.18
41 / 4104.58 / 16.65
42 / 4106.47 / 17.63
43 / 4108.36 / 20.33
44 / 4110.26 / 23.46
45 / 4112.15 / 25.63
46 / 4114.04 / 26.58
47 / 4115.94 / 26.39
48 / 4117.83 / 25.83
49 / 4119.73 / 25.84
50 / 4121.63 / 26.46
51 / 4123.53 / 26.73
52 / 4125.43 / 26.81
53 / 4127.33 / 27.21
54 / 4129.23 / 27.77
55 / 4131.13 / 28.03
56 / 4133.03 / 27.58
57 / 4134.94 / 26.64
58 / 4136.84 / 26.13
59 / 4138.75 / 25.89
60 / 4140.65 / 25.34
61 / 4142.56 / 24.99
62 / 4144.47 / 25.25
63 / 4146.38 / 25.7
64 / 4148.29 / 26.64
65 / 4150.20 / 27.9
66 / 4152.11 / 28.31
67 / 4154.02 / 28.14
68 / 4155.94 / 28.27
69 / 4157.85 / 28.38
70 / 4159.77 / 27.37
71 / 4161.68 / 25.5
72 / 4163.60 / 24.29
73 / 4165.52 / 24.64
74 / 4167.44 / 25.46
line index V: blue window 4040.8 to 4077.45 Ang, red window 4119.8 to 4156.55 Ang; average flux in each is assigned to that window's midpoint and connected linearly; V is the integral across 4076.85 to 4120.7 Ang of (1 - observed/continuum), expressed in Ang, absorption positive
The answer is 5.2 Ang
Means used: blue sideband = 27.1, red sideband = 26.8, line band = 23.8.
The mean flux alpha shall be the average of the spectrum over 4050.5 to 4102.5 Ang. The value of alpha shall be 25.7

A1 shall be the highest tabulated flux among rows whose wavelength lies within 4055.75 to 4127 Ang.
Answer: 27.55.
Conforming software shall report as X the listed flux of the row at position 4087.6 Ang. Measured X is 25.67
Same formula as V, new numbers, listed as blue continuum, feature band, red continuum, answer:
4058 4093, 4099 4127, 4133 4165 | 3.2 Ang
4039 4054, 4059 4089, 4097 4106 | -3.6 Ang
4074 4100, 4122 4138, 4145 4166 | -0.6 Ang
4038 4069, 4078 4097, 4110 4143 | 1.1 Ang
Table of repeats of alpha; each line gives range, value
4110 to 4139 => 26.5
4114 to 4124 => 26.2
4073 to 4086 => 25.9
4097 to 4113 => 20.7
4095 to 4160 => 25.2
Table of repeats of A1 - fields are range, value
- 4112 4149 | 28.03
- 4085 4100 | 26.25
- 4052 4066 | 28.62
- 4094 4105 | 23.04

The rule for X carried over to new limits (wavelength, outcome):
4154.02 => 28.14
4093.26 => 23.84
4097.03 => 22.7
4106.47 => 17.63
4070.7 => 26.57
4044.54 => 27.41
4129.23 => 27.77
